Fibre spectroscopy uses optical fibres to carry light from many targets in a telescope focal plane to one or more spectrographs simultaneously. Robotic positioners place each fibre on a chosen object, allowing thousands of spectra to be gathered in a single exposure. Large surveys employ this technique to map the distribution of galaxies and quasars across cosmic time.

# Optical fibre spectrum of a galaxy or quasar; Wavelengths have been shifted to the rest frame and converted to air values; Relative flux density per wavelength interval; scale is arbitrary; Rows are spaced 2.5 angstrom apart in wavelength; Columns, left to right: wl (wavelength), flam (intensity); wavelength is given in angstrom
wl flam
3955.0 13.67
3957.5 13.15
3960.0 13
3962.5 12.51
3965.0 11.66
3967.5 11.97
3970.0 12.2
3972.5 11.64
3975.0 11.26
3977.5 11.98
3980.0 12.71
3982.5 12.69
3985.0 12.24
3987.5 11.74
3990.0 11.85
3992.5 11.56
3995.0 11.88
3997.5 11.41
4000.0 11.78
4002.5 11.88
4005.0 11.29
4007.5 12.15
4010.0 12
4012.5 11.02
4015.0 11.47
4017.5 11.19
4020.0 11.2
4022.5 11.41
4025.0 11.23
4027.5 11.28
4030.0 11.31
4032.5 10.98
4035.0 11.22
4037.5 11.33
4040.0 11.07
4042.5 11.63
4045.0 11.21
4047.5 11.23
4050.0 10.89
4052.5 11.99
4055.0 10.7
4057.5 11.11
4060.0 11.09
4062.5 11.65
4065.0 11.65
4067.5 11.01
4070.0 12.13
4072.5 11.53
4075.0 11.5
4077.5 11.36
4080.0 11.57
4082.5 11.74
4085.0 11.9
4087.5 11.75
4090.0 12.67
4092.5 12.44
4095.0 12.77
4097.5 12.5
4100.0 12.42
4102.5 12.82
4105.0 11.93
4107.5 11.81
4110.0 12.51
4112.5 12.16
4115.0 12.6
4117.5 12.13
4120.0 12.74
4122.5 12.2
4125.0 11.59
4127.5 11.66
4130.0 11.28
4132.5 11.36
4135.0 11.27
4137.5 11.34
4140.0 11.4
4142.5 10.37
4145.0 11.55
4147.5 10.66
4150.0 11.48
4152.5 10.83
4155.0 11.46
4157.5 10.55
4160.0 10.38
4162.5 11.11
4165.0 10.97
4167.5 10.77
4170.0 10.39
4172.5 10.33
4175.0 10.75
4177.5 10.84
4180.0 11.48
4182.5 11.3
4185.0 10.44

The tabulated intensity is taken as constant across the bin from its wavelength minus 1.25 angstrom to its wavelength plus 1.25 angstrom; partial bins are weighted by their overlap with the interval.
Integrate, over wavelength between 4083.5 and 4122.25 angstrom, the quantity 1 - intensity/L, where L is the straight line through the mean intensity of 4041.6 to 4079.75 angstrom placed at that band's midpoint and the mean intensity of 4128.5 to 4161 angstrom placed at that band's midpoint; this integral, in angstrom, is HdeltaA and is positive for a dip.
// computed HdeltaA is -3.81 angstrom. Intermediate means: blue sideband 11.4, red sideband 11.1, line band 12.3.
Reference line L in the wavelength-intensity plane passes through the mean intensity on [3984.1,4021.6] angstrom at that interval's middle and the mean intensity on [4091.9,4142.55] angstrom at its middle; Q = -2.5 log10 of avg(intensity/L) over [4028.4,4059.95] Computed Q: 0.05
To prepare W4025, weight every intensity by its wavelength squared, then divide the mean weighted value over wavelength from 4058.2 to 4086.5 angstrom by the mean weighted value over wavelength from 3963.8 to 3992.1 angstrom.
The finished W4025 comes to 1.01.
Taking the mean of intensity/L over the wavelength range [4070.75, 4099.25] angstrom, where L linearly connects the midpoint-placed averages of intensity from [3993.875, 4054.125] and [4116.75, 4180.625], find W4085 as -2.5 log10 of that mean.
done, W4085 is -0.06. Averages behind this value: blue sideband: 11.4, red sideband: 11.2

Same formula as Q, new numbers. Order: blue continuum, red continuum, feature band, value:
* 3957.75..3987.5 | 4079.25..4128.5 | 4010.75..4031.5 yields 0.08 mag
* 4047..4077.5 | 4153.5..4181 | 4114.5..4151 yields -0.05 mag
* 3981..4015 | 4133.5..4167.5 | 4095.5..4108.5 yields -0.10 mag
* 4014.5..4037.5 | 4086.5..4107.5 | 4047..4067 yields 0.04 mag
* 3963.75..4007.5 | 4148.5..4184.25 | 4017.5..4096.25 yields 0.00 mag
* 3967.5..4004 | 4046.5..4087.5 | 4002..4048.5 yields 0.03 mag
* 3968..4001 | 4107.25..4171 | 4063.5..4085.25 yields 0.00 mag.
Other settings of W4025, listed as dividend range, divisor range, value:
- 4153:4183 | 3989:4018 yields 1.01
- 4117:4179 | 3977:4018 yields 1.02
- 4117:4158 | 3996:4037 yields 1.06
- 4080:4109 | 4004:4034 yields 1.12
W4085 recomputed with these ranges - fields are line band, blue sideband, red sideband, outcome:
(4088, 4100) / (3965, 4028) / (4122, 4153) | -0.099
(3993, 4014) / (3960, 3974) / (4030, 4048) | -0.002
